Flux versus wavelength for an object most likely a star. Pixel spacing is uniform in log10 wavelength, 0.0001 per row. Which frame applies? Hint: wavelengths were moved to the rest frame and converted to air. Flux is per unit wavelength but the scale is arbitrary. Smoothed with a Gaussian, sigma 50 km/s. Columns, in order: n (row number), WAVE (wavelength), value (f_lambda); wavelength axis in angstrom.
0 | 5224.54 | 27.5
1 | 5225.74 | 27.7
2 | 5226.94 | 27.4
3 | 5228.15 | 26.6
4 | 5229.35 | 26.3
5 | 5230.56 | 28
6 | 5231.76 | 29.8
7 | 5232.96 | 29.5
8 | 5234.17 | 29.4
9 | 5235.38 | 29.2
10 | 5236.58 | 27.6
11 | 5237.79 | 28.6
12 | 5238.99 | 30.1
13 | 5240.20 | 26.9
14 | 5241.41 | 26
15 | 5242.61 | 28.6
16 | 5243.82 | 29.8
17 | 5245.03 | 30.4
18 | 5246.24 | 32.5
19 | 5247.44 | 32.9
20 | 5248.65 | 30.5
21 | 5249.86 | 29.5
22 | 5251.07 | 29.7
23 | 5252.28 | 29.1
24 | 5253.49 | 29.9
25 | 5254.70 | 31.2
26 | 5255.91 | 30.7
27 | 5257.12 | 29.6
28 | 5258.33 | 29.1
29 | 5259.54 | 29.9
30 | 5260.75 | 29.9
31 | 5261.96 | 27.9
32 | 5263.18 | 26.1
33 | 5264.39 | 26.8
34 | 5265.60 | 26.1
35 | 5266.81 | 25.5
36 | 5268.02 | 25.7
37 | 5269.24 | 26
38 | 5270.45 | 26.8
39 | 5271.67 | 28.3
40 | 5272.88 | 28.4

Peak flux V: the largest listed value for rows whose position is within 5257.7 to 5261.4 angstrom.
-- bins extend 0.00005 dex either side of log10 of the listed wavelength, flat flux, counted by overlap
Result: 29.9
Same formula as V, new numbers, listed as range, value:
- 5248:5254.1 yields 30.5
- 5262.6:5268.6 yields 26.8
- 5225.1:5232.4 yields 29.8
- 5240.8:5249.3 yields 32.9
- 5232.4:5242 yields 30.1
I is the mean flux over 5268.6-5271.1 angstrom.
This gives 26.3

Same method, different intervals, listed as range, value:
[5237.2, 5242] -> 27.9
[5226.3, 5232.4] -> 27.7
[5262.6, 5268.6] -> 26.1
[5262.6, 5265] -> 26.5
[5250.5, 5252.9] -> 29.4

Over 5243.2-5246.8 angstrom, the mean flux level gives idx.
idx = 30.8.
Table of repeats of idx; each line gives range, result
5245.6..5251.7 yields 31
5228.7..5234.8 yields 28.6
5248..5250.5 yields 30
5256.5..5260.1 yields 29.5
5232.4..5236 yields 29.3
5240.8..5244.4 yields 28.1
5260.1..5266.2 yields 27.4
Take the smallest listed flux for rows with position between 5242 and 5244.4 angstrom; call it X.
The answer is 28.6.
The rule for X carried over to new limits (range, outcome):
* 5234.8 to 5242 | 26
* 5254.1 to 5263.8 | 26.1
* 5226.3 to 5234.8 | 26.3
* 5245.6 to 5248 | 32.5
